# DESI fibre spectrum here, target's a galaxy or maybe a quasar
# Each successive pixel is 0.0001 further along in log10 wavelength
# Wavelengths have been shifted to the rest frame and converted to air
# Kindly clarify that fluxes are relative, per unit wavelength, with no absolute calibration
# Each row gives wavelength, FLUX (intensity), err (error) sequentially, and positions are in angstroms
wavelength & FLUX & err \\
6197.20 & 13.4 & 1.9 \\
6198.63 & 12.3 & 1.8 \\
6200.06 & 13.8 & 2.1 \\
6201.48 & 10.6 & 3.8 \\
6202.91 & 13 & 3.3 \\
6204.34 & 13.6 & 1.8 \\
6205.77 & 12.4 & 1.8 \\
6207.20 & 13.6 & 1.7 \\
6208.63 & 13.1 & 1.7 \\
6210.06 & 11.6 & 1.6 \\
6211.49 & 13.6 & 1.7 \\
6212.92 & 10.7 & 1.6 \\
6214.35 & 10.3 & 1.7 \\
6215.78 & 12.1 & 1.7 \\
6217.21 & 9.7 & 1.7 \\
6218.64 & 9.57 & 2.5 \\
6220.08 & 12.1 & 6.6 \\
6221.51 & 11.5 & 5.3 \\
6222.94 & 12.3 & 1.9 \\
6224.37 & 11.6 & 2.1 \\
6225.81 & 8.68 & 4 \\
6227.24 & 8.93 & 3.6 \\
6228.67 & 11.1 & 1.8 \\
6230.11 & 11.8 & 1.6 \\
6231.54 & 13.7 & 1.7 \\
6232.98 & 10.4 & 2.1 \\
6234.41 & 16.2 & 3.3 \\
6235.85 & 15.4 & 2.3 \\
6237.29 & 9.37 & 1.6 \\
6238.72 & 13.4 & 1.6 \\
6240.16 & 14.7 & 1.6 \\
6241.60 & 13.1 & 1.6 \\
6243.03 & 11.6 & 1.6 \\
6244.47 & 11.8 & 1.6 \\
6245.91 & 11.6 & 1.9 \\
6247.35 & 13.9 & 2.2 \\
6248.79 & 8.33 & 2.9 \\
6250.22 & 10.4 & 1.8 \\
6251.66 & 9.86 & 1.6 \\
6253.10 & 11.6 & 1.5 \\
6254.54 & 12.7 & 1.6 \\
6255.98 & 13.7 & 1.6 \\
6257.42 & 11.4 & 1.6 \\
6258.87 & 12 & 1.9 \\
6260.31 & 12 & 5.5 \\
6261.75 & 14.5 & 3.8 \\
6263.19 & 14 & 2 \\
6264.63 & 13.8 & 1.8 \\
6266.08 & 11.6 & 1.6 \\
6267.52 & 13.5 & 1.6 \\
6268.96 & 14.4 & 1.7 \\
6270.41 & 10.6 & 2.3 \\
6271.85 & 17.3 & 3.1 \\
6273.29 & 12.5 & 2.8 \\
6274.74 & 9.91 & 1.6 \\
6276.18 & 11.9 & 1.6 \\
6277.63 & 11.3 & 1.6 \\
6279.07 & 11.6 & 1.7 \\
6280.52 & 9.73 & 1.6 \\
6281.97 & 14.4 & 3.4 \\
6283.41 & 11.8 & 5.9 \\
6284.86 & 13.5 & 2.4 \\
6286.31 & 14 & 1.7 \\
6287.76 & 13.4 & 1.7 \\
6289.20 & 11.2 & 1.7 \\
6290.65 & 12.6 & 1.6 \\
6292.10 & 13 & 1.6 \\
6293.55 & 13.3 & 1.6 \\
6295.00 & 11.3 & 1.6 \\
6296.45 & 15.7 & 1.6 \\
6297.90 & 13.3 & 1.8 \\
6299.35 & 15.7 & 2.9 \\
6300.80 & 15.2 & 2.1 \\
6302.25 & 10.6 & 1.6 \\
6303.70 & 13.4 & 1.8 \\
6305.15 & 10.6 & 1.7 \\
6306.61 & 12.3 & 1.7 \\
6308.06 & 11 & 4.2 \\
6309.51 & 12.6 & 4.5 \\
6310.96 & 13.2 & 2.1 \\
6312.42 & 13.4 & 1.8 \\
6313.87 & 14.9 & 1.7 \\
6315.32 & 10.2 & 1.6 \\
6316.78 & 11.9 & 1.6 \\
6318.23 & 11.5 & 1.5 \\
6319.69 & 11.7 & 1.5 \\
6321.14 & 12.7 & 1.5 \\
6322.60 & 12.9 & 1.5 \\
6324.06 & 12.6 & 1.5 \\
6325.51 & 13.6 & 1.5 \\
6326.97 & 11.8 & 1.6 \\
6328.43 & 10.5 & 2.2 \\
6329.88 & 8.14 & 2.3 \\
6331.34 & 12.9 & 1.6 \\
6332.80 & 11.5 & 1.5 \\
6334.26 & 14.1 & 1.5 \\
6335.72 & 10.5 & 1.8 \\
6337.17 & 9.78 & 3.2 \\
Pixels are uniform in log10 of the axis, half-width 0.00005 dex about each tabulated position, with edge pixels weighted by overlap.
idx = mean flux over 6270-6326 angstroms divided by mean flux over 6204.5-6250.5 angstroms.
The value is 1.06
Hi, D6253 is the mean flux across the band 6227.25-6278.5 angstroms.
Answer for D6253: 12.4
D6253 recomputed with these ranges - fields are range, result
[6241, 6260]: 11.7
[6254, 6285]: 12.6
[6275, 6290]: 12.2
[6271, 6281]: 12.1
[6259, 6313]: 12.8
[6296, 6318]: 12.9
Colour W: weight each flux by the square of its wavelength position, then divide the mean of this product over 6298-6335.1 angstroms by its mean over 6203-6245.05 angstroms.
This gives 1.1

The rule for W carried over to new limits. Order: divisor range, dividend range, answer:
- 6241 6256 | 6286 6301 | 1.18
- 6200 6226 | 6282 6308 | 1.13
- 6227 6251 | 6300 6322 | 1.04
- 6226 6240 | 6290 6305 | 1.11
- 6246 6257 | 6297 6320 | 1.12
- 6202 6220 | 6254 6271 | 1.10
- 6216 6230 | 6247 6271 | 1.16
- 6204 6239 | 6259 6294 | 1.09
